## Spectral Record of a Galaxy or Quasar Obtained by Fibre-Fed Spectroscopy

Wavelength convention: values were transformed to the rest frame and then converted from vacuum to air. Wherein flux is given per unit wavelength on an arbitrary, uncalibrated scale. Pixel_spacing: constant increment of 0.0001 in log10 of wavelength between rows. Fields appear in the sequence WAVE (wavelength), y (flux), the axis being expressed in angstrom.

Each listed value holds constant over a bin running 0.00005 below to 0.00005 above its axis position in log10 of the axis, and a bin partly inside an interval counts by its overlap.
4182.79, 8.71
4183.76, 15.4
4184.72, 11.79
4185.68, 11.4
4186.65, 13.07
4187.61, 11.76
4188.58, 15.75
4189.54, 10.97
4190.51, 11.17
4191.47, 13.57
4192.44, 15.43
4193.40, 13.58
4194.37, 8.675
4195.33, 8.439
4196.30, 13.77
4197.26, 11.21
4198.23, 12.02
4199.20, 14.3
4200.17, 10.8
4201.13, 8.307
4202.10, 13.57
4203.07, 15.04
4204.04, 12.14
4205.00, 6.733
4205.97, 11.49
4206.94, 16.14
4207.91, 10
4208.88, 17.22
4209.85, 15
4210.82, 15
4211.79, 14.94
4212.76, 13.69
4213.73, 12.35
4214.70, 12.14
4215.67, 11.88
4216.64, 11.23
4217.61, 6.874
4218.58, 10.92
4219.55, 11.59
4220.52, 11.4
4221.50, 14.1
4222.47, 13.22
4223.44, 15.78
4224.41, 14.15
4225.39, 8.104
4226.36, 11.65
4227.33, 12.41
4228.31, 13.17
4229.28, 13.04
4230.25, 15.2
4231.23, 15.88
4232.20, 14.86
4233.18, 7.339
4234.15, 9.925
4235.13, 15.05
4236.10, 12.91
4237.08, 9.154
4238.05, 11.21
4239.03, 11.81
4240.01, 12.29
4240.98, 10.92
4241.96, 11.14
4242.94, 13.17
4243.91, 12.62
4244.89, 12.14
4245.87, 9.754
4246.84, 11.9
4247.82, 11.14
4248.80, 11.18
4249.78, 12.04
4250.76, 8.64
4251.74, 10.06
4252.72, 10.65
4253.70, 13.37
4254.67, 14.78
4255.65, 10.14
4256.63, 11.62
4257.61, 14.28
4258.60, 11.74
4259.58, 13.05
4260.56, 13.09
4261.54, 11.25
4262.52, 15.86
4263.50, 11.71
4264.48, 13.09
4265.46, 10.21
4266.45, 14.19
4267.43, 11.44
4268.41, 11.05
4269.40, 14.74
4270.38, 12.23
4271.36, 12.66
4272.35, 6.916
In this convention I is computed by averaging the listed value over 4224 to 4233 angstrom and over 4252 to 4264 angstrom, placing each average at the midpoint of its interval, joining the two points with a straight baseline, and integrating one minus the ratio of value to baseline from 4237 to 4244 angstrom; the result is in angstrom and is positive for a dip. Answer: 0.6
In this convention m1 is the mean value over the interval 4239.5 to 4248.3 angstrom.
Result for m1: 11.7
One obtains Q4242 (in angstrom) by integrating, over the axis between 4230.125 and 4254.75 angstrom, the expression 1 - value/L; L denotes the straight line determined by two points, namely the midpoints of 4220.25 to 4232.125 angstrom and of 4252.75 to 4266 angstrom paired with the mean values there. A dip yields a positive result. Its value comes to 2.2 angstrom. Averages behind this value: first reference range 13.3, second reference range 12.6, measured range 11.8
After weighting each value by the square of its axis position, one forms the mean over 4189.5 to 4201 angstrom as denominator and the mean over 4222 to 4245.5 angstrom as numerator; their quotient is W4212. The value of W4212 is 1.1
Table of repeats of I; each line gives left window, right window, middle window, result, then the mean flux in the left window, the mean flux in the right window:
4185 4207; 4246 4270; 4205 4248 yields -1.0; 12.1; 12.1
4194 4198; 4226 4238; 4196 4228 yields -2.6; 10.7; 12.5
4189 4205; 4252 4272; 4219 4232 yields -1.0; 11.9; 12.5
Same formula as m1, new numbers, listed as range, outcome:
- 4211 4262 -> 12.1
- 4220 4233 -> 13.2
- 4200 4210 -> 12.4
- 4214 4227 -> 11.8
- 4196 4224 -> 12.5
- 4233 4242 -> 11.3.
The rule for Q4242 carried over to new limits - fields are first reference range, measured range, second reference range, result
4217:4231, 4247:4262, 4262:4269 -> 0.80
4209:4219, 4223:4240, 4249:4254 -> -0.93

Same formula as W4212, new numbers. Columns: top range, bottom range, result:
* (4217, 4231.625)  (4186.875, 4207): 1.05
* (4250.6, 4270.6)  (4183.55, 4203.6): 1.03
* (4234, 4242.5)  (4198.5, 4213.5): 0.92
